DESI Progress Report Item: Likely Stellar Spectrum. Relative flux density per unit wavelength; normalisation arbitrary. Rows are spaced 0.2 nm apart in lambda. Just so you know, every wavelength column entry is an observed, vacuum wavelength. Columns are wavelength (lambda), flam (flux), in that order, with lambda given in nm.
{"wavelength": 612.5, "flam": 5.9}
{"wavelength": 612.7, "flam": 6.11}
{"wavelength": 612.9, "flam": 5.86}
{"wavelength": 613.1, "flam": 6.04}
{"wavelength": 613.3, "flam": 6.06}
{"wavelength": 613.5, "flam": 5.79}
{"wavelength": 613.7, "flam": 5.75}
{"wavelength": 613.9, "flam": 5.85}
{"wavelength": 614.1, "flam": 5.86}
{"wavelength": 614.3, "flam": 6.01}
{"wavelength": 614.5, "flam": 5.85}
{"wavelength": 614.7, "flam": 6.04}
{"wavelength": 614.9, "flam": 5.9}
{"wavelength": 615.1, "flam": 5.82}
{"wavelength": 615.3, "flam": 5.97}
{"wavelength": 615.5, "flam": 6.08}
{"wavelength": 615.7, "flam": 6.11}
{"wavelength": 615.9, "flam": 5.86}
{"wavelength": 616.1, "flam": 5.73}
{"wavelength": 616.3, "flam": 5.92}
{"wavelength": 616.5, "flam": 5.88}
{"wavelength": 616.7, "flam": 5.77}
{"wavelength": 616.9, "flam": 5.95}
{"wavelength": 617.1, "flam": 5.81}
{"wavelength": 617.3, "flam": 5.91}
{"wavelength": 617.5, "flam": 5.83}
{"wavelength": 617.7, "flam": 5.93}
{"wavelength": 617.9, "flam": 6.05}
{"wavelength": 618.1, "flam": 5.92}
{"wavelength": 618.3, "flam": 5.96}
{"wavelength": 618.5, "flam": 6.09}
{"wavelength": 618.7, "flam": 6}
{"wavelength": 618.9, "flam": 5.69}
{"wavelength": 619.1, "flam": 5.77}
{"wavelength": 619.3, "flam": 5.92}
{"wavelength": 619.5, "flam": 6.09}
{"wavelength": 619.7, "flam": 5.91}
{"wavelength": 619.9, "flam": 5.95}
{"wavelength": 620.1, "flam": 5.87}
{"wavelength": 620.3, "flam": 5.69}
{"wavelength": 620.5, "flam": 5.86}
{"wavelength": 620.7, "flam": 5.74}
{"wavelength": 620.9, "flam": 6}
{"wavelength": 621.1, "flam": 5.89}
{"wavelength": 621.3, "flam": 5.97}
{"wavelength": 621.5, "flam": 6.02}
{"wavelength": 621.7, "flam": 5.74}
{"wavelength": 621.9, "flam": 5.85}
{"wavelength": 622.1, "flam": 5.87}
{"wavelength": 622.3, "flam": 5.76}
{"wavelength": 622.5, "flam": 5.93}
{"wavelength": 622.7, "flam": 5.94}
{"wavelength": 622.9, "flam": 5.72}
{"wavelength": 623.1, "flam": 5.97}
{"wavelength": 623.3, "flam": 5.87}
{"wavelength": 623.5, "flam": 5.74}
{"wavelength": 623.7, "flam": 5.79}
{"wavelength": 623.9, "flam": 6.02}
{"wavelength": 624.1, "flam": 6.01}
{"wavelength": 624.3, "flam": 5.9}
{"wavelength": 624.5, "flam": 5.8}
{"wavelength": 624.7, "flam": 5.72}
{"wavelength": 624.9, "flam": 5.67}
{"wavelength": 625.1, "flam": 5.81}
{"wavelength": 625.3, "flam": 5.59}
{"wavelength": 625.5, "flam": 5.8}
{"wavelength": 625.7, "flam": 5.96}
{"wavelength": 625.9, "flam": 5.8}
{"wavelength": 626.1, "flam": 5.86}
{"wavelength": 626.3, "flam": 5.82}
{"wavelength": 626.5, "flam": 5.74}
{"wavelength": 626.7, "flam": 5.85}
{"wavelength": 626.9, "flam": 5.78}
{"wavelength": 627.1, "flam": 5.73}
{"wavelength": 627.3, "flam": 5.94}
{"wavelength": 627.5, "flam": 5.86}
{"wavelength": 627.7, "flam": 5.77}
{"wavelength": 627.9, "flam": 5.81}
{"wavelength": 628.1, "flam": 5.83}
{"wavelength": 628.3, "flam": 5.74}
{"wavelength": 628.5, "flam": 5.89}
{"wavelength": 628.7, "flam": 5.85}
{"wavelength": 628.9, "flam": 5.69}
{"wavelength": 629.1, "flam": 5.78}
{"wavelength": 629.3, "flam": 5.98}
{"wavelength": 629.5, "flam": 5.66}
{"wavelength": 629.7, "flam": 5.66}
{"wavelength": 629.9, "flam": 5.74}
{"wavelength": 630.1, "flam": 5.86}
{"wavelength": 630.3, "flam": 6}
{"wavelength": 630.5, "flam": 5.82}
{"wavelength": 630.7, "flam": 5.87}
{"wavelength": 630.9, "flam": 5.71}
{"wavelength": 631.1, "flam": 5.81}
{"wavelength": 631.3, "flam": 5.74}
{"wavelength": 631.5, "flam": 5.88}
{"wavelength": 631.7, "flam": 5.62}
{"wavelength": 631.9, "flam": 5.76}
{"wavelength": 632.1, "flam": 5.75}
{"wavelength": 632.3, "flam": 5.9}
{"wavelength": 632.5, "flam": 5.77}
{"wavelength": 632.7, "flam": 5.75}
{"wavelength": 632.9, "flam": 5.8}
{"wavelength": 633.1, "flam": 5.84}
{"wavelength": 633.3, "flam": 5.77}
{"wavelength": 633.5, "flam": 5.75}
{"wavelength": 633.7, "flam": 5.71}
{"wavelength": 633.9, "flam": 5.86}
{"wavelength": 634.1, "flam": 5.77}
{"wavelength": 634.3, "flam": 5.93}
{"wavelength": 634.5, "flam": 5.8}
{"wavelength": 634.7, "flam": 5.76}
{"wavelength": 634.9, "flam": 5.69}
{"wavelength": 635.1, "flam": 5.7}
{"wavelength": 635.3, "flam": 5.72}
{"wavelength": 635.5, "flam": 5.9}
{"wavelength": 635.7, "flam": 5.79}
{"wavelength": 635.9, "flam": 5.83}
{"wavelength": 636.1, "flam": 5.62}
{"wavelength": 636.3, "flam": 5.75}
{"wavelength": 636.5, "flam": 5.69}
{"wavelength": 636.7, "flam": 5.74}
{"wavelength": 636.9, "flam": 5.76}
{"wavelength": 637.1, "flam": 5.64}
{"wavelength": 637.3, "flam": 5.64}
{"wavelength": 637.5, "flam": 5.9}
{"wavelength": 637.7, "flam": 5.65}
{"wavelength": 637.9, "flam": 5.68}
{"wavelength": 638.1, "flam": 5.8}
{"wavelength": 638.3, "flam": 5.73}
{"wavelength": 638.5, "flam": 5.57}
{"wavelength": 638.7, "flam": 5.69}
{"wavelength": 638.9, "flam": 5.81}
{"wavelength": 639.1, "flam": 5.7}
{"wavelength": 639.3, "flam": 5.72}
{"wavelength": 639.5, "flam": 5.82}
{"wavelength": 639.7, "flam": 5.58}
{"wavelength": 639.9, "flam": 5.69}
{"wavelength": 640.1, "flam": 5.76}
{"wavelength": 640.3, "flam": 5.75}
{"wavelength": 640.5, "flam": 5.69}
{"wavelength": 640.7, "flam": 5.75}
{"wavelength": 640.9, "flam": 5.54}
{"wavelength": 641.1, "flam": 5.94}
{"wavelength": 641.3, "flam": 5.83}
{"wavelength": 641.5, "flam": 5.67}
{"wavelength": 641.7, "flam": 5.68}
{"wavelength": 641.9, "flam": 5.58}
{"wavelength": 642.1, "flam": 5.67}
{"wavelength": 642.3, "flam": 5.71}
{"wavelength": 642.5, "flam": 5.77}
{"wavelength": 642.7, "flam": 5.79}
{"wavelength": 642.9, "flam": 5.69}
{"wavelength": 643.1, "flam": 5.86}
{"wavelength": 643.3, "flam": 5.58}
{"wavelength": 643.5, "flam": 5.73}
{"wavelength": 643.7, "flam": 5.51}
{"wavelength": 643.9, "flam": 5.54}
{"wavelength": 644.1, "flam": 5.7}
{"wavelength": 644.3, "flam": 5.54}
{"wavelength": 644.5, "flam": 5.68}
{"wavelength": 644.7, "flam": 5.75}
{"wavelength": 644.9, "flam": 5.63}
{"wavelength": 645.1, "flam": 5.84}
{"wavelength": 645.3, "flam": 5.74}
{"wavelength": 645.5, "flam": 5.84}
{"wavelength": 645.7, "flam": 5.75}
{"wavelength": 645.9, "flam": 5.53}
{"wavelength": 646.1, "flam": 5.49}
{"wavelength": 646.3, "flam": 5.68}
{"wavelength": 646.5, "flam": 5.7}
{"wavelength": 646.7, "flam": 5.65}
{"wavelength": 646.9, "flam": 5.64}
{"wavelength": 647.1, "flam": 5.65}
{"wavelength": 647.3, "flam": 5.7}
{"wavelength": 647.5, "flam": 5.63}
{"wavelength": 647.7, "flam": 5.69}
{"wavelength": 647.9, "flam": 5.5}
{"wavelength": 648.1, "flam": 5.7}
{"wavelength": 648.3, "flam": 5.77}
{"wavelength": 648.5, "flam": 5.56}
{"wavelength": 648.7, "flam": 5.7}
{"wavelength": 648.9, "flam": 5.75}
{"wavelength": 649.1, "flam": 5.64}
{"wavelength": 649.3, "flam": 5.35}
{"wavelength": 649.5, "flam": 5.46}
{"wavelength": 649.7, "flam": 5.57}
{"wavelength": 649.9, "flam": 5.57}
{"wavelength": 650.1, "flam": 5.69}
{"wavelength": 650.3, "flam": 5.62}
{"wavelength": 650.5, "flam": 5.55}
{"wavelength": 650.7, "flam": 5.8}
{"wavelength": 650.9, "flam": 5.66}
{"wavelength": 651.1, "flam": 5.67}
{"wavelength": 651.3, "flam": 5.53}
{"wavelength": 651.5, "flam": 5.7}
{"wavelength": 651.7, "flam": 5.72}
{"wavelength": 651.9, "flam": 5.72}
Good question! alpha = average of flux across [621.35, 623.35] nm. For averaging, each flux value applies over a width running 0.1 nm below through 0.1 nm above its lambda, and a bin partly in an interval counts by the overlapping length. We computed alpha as 5.87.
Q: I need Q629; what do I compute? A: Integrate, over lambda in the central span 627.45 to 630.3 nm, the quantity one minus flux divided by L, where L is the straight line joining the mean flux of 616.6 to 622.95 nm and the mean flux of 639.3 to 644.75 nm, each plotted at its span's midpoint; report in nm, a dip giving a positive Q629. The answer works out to 0.00 nm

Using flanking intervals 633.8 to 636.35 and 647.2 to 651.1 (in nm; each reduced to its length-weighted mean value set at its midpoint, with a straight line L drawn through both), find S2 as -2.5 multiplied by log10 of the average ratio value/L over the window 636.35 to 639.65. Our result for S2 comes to 0.01 mag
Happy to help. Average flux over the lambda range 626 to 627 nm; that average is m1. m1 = 5.81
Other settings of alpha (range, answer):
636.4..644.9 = 5.7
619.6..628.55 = 5.84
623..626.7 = 5.83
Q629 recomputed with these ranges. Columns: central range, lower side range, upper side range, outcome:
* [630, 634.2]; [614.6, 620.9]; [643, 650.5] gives -0.01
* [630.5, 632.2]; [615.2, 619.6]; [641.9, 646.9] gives 0.01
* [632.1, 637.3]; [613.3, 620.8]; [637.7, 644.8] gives -0.01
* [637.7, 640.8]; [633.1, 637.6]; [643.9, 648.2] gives 0.01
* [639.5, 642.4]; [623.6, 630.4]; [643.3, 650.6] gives -0.01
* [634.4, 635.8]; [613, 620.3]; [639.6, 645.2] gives 0.00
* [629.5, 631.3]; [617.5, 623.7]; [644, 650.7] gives 0.00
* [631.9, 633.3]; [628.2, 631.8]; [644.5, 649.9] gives -0.01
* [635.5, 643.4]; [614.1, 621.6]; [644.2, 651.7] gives 0.00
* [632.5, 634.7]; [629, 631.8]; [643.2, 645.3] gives -0.01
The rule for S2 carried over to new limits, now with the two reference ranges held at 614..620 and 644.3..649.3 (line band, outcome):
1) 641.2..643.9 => 0.00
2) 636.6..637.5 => 0.01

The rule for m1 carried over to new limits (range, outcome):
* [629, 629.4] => 5.88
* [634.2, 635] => 5.79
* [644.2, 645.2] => 5.69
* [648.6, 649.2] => 5.7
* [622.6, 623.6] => 5.85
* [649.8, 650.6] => 5.61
